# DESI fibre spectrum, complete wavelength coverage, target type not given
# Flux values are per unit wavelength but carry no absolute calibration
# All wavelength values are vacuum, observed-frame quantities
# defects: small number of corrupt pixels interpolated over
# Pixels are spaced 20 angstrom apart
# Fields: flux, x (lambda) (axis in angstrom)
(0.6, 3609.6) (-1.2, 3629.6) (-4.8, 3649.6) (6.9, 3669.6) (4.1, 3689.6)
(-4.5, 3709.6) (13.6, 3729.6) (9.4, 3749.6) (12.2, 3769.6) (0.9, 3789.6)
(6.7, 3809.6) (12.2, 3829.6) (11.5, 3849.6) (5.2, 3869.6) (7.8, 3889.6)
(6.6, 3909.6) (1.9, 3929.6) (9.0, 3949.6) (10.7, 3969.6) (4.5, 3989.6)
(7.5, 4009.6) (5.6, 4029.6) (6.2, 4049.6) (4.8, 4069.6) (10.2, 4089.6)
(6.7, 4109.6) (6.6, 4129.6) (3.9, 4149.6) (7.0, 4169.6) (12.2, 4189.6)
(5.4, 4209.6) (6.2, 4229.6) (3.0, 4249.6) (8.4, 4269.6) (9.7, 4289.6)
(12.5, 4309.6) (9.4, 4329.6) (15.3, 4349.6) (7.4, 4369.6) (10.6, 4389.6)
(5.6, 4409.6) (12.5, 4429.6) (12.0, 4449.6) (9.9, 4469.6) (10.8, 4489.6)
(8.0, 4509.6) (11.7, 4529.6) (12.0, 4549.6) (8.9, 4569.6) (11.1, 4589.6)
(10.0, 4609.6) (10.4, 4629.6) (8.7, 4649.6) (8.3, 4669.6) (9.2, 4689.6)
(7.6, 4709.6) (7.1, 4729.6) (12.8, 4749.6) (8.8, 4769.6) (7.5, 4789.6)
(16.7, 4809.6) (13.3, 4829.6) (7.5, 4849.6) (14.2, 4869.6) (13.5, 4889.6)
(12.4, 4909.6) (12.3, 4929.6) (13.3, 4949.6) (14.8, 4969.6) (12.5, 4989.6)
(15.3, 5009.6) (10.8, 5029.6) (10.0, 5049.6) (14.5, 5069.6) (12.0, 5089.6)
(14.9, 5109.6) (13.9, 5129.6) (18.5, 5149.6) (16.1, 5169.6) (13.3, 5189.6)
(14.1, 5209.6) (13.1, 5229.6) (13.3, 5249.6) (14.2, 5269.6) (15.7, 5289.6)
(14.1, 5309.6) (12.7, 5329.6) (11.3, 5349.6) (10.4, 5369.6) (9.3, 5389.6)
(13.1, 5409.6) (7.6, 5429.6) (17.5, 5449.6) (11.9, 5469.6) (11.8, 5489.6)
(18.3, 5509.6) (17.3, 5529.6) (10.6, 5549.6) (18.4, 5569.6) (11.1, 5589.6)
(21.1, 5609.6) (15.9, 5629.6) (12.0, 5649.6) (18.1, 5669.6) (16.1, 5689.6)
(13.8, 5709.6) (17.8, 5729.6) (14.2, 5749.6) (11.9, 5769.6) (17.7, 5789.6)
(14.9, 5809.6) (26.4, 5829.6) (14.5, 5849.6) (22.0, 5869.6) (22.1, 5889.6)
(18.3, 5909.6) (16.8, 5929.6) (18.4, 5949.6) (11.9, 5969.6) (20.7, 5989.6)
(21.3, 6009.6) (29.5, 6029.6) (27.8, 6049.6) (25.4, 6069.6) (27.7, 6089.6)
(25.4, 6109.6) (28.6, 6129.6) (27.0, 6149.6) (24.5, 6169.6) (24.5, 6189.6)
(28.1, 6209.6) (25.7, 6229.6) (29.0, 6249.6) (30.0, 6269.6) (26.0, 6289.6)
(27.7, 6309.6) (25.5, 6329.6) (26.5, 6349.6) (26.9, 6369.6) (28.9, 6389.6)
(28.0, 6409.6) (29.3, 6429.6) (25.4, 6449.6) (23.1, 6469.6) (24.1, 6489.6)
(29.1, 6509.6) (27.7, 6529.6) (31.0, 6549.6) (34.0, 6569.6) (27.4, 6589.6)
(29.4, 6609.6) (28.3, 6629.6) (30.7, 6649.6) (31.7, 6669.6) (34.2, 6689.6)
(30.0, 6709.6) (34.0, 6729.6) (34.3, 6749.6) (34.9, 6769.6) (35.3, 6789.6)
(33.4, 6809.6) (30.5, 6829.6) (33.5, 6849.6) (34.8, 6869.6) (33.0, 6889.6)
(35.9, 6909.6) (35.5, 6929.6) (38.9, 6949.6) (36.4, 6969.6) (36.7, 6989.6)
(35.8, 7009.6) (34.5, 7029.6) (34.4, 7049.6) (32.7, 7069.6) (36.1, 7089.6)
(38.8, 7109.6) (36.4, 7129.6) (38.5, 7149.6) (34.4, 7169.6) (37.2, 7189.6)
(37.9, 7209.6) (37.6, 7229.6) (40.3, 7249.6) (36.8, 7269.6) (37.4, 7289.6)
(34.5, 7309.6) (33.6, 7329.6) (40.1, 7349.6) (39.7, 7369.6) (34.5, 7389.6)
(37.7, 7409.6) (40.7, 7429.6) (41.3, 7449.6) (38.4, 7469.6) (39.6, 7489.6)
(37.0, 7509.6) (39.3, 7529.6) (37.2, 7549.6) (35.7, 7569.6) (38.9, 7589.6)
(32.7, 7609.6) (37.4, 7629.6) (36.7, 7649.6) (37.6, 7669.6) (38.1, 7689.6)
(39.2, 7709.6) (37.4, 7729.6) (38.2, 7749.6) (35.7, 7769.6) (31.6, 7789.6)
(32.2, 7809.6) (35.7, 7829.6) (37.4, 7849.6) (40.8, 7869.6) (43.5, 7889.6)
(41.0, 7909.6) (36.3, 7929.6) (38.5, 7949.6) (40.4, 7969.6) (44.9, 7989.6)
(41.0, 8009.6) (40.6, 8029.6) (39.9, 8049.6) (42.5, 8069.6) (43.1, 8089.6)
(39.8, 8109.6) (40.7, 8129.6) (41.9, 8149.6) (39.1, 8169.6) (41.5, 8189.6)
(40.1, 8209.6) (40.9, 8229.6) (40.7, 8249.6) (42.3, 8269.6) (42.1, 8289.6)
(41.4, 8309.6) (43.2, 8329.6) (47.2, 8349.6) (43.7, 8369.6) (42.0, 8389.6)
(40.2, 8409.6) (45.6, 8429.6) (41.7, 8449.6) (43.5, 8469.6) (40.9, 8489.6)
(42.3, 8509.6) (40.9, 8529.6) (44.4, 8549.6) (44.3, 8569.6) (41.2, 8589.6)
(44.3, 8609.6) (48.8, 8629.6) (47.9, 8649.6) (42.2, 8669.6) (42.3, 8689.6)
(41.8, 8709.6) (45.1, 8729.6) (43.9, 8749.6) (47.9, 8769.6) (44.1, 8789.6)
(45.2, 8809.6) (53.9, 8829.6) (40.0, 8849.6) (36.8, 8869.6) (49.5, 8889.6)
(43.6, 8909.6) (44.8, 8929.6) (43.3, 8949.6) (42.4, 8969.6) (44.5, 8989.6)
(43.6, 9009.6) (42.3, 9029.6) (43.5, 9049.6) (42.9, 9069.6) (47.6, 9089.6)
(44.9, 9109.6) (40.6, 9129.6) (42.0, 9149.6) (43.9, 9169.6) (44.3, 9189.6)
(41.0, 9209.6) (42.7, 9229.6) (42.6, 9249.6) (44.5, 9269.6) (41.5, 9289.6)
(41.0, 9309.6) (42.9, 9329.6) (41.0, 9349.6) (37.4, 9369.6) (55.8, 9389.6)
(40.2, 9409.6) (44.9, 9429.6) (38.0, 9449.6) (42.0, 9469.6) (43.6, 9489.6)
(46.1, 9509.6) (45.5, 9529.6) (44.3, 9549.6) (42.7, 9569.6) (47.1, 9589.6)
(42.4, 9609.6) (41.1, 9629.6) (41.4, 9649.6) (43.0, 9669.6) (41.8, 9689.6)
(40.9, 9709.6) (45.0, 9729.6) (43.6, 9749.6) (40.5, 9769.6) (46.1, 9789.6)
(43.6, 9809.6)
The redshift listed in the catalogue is 0.505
